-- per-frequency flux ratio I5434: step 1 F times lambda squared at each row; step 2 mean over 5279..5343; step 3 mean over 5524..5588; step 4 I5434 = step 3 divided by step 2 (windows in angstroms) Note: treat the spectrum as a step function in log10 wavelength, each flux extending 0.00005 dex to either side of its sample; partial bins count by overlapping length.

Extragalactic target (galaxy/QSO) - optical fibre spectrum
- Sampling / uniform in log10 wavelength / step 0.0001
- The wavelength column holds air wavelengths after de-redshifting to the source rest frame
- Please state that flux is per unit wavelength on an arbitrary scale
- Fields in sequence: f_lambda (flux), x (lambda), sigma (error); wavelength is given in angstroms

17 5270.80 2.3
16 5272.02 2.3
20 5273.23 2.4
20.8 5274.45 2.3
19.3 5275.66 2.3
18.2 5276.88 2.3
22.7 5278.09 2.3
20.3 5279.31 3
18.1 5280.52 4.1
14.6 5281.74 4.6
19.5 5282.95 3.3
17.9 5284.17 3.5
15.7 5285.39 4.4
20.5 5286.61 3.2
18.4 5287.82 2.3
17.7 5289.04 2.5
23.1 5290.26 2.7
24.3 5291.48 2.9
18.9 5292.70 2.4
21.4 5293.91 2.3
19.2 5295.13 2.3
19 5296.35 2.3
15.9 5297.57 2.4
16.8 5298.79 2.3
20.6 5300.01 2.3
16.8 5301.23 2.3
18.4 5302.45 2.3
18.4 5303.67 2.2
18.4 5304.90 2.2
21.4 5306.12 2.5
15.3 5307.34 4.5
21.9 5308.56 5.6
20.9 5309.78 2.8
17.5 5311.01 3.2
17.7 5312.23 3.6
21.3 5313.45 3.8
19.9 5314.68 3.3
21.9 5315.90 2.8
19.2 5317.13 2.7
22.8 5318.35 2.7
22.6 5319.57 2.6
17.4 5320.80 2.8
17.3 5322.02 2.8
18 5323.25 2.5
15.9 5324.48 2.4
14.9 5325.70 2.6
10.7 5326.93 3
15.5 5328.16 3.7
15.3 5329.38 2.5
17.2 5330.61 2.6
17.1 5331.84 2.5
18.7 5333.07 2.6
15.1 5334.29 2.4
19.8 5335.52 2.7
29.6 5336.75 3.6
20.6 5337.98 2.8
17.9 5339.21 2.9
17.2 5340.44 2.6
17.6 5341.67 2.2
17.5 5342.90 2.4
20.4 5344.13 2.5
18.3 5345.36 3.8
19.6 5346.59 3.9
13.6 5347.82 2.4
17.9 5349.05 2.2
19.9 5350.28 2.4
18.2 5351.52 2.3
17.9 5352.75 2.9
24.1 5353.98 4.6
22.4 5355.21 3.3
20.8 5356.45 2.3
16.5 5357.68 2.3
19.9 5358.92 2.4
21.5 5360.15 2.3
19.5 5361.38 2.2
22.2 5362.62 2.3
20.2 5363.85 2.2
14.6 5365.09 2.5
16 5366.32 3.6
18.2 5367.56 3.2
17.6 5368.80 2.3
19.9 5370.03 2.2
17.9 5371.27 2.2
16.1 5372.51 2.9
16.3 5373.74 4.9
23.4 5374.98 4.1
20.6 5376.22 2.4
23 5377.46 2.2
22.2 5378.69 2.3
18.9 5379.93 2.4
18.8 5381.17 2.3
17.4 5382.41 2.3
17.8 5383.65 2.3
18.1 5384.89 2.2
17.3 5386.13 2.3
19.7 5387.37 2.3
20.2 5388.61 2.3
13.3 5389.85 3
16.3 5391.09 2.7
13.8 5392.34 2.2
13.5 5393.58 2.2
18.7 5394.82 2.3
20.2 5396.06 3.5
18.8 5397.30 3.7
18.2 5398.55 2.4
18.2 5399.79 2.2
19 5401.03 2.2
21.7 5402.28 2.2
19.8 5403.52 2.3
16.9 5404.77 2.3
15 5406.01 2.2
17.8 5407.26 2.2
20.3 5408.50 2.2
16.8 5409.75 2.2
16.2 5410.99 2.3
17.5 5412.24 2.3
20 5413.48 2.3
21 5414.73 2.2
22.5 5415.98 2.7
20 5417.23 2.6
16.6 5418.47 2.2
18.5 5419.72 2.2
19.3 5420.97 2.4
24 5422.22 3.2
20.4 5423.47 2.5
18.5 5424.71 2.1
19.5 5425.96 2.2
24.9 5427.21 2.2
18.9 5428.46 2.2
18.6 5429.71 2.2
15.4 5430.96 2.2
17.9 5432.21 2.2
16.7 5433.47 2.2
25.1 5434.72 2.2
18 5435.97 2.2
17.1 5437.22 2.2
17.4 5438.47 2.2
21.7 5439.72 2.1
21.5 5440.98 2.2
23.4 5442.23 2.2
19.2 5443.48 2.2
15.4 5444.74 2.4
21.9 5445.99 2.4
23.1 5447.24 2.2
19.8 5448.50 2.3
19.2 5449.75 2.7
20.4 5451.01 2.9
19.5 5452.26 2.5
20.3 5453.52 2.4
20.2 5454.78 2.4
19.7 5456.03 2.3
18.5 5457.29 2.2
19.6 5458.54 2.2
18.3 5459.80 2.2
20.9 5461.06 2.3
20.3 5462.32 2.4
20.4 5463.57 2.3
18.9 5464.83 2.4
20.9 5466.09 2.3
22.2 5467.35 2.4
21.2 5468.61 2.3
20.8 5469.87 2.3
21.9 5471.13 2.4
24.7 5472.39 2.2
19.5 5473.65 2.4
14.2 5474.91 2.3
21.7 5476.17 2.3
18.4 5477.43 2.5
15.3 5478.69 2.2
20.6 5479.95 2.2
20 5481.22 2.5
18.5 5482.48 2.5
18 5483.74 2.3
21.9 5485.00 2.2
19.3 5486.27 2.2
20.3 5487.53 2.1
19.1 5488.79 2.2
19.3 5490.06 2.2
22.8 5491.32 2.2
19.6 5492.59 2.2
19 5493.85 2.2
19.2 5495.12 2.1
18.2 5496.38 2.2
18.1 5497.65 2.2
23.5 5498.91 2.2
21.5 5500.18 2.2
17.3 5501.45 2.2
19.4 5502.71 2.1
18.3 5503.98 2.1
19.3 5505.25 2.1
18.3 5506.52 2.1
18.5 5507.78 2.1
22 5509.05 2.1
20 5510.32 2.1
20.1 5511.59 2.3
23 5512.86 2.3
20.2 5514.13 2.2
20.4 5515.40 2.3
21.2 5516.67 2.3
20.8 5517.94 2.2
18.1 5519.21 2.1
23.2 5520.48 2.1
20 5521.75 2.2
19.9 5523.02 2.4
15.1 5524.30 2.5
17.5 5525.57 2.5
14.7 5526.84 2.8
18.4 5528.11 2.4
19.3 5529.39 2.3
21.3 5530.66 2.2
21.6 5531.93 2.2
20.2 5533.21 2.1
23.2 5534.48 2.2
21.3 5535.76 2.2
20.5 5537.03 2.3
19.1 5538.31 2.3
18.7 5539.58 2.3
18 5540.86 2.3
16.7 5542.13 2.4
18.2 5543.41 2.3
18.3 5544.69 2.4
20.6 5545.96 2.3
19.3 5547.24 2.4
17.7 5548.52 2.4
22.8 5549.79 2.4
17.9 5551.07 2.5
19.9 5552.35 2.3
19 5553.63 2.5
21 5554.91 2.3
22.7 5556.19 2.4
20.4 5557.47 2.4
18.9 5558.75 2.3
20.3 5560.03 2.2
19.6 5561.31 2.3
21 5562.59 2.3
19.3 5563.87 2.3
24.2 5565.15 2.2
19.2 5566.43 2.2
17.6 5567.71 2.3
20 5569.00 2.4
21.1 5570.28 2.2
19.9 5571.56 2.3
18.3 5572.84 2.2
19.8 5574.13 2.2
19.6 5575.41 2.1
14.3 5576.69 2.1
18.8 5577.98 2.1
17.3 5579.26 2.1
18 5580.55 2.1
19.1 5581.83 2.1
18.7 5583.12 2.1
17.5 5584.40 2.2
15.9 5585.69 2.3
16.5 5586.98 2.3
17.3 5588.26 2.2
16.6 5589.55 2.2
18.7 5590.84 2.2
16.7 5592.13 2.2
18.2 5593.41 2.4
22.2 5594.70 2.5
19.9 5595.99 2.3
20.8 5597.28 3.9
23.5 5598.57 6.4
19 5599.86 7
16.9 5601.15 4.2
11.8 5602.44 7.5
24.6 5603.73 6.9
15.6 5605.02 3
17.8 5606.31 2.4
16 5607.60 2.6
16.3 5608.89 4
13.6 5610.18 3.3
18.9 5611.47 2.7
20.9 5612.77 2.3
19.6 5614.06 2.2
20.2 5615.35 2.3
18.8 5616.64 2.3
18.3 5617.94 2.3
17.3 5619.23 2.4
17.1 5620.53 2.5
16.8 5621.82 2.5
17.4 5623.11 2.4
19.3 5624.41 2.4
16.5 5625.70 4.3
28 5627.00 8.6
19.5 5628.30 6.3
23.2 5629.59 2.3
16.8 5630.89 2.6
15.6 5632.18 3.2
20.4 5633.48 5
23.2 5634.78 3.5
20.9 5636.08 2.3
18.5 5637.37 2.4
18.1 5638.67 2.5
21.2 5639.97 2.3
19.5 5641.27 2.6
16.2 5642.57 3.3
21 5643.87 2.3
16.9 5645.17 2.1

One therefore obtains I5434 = 1.12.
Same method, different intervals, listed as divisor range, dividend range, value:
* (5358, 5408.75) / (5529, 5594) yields 1.11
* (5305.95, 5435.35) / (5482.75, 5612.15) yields 1.09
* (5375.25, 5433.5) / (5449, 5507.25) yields 1.08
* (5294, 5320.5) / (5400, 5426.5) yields 1.03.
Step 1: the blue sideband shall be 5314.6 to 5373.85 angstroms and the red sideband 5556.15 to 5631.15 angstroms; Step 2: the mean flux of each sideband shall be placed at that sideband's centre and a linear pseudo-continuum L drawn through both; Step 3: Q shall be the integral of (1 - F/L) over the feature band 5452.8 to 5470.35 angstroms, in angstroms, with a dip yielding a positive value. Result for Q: -1.4 angstroms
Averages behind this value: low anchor 18.6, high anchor 18.8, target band 20.1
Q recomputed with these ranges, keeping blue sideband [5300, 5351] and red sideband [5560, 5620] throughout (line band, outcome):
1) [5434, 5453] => -1.7 angstroms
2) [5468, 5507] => -2.3 angstroms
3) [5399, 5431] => -1.1 angstroms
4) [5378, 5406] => 0.7 angstroms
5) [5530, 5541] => -1.2 angstroms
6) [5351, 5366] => -1.0 angstroms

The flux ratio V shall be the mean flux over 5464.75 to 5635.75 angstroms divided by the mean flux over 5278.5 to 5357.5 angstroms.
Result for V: 1.0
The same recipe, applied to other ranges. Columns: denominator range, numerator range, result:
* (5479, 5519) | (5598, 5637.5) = 0.95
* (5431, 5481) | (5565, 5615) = 0.93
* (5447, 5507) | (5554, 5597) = 0.96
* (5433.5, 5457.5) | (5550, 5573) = 1.00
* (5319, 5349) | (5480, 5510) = 1.10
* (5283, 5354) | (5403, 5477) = 1.05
